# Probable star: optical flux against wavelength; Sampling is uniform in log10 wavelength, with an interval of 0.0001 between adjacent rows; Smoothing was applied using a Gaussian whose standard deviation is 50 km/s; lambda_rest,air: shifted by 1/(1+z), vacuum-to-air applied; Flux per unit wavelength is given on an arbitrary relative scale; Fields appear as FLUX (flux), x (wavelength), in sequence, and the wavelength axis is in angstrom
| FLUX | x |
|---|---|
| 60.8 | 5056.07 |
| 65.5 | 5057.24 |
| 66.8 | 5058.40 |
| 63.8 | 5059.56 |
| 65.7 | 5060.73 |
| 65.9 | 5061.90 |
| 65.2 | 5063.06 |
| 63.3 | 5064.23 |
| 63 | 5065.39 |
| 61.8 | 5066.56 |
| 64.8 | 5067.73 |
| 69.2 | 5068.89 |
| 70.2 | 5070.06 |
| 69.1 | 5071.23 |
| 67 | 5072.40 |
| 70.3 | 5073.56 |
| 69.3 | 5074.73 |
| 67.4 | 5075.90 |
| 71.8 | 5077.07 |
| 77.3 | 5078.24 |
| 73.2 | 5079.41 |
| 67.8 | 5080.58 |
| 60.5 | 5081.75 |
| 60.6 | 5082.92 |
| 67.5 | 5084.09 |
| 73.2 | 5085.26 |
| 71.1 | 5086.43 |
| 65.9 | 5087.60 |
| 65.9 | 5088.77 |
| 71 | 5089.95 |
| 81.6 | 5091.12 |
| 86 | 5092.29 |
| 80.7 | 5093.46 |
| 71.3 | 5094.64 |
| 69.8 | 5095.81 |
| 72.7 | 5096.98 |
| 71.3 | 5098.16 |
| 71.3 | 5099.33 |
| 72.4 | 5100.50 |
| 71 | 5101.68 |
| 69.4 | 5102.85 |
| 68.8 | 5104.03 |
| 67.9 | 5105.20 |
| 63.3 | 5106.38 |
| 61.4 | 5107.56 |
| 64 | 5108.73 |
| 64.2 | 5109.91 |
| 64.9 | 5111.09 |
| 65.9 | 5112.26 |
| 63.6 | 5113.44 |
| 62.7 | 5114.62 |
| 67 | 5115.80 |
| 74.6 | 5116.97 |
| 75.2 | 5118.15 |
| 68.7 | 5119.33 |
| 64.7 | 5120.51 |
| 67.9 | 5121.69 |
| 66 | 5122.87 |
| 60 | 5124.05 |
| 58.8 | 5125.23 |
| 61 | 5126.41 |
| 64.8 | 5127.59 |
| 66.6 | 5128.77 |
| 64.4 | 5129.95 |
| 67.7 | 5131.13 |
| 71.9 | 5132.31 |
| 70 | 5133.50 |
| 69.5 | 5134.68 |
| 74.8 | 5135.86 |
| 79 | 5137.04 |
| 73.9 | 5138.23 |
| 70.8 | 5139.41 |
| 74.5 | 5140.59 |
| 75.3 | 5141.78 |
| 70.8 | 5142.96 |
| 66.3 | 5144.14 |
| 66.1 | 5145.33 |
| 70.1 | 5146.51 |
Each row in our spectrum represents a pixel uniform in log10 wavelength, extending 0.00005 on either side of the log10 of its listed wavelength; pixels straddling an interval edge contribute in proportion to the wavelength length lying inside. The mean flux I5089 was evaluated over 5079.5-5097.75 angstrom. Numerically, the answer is 71.1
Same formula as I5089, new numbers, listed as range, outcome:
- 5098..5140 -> 67.7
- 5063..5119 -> 68.9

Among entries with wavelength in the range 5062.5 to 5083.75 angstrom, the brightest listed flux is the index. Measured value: 77.3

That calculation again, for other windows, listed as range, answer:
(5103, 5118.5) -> 75.2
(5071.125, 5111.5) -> 86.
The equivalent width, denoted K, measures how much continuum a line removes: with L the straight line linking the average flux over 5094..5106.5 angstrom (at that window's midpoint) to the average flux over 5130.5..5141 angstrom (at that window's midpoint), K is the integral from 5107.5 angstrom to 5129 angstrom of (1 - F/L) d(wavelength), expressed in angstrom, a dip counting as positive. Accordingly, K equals 1.8 angstrom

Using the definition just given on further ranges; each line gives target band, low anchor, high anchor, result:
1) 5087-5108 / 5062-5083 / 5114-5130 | -1.4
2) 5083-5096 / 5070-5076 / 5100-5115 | -1.0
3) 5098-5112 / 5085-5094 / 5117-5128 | 0.6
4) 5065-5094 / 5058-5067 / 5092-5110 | -1.2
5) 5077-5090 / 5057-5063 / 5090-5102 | 0.5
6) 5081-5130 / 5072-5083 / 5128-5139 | 1.2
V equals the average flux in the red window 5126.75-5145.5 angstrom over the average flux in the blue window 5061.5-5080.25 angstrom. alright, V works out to 1.03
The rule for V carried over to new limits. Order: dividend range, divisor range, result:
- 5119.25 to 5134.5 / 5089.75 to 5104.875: 0.89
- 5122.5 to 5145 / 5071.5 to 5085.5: 1.00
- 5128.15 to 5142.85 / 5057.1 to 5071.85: 1.09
